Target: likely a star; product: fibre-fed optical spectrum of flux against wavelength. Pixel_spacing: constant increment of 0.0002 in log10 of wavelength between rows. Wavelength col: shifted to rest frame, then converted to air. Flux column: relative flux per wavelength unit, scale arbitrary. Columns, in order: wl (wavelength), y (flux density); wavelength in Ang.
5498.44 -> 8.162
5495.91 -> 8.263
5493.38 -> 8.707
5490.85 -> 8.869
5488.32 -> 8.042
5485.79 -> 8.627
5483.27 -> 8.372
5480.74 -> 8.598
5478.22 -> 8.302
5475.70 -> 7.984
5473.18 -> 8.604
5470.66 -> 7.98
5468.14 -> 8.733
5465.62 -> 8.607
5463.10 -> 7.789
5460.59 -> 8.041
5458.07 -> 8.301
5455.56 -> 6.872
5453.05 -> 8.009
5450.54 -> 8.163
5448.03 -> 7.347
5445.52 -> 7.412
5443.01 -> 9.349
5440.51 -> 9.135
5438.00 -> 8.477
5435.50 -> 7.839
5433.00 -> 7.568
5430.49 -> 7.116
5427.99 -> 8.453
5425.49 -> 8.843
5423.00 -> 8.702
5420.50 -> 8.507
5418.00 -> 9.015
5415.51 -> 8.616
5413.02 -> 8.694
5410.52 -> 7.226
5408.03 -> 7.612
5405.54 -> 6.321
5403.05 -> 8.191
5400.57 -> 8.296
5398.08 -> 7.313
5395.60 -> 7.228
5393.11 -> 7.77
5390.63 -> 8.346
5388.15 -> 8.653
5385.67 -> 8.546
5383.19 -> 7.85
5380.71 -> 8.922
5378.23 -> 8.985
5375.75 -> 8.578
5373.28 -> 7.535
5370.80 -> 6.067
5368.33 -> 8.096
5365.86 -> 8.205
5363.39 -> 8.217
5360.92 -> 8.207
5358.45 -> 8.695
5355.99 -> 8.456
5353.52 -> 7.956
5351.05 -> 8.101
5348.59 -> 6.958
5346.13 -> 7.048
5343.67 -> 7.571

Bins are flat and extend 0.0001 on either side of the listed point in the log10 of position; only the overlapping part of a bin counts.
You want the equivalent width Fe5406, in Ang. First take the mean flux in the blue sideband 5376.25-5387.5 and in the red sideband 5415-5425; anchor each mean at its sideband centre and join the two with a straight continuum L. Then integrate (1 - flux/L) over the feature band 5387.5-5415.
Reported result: 2.7 Ang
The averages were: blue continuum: 8.57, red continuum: 8.73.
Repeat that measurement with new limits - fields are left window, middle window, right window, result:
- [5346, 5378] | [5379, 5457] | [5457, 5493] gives 0.48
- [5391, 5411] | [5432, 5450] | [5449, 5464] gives -0.93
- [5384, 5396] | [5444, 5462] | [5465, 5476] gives 1.27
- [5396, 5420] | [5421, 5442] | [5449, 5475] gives -0.77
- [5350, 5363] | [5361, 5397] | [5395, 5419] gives 0.08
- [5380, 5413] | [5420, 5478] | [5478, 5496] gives 0.50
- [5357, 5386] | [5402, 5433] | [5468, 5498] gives 0.63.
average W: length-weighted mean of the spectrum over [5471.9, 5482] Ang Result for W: 8.38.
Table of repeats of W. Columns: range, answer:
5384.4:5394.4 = 8.32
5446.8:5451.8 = 7.76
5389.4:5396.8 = 7.78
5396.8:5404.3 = 7.94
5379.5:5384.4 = 8.38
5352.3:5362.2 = 8.33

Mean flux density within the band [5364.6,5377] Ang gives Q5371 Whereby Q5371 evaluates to 7.7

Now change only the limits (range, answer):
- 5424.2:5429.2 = 8.66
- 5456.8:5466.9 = 8.18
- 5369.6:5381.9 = 8.02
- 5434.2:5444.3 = 8.69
